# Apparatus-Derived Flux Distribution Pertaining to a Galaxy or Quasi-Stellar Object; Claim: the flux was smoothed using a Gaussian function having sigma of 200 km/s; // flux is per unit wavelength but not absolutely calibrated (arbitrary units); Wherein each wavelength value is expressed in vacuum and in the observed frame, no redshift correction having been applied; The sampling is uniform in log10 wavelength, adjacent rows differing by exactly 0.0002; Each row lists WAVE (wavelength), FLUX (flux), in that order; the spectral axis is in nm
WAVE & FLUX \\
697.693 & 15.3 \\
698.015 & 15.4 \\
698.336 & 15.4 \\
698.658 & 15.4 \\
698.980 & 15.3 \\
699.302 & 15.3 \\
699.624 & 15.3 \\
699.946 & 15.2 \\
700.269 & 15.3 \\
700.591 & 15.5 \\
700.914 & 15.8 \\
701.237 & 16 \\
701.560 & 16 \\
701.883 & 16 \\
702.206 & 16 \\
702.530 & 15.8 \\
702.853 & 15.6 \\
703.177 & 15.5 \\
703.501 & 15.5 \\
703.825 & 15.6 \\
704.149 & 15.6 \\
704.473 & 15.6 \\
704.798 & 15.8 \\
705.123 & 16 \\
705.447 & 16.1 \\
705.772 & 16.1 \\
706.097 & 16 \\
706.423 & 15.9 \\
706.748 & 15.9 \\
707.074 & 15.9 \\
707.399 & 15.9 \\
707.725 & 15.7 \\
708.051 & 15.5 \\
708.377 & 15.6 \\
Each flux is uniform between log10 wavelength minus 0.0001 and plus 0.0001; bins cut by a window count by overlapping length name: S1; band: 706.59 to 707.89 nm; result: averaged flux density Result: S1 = 15.9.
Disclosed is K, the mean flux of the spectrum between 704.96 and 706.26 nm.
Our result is 16.1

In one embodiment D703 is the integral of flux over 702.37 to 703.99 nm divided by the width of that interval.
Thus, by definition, 15.6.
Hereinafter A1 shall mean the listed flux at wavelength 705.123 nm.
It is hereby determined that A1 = 16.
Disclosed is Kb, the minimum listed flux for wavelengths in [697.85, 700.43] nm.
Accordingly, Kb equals 15.2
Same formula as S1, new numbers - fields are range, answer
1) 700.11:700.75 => 15.4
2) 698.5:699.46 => 15.3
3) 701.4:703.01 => 15.9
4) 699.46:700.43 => 15.3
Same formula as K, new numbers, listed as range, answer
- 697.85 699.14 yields 15.4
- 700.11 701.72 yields 15.7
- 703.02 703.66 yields 15.5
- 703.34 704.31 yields 15.6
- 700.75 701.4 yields 15.9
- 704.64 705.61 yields 16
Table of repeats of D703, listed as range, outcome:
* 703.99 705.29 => 15.8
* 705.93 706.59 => 15.9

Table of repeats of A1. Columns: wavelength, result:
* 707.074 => 15.9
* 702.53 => 15.8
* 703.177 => 15.5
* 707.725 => 15.7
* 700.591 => 15.5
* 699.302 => 15.3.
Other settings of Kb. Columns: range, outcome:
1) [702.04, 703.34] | 15.5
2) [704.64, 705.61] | 15.8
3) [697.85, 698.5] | 15.4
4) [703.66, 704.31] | 15.6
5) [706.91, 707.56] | 15.9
